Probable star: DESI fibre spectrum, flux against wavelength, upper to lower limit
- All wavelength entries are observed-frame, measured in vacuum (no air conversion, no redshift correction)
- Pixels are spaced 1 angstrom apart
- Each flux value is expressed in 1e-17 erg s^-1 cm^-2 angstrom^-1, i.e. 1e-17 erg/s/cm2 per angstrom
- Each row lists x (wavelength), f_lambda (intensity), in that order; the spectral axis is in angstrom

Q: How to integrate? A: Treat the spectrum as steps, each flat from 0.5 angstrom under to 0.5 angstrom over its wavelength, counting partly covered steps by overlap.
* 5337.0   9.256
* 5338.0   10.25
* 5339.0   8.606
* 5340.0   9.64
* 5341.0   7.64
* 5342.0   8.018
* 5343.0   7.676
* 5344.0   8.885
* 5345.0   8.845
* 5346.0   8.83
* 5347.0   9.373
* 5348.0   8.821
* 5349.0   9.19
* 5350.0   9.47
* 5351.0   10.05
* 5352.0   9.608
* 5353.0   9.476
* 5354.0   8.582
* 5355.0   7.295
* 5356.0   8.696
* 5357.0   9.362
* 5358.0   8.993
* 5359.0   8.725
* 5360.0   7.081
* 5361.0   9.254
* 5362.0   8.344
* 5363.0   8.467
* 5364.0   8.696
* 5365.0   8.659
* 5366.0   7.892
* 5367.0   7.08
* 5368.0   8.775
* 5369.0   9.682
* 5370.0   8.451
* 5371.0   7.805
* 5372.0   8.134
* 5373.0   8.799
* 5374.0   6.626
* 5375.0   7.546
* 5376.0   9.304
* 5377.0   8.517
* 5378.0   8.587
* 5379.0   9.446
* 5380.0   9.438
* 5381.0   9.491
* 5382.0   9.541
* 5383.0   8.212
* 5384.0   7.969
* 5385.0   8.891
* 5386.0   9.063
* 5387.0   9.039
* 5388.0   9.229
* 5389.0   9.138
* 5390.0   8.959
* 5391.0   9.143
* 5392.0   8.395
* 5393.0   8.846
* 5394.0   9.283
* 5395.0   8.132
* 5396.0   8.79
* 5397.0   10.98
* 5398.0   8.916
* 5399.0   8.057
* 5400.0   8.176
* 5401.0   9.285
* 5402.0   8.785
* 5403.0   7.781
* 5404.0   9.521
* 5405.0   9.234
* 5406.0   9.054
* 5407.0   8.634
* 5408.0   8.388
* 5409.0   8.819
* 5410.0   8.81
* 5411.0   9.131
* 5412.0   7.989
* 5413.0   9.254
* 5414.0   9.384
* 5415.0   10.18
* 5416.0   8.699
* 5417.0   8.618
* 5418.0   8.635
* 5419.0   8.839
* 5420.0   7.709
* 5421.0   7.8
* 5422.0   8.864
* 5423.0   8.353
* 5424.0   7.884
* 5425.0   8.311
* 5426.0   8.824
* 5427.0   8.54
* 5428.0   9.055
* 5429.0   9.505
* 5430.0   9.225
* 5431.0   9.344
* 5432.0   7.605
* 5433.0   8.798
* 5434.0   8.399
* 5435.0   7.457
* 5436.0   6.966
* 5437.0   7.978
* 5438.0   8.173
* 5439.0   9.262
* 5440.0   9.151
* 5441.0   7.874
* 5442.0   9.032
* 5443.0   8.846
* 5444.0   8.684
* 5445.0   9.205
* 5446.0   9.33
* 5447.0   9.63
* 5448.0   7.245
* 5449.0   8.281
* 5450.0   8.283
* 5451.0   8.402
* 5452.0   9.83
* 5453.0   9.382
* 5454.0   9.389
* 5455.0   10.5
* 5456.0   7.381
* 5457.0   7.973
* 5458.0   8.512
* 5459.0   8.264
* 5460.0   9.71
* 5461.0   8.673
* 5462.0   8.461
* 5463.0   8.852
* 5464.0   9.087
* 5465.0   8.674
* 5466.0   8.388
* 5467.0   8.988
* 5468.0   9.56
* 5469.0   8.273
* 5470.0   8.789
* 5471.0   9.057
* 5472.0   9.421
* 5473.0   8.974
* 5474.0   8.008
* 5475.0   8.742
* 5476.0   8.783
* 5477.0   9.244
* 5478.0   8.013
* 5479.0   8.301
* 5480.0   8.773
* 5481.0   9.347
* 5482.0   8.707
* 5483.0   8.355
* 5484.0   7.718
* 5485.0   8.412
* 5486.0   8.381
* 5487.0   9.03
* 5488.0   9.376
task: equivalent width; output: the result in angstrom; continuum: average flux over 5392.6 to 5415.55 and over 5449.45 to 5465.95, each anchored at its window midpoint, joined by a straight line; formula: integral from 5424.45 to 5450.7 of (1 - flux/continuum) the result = 0.86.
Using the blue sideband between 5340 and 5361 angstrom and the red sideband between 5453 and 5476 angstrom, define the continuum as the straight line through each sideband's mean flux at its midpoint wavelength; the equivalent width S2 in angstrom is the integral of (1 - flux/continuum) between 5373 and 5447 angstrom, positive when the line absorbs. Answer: 0.5 angstrom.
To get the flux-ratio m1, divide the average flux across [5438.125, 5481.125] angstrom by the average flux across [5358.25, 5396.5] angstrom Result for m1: 1.02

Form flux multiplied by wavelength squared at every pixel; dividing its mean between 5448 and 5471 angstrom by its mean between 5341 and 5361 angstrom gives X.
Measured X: 1.04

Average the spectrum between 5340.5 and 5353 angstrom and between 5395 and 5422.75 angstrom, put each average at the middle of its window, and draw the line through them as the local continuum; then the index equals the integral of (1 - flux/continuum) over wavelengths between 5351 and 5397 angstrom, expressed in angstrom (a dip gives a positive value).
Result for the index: 0.8 angstrom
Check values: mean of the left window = 8.89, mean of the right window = 8.81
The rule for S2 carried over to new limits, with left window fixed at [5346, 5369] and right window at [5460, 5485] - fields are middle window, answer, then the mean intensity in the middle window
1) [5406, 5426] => 0.2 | 8.66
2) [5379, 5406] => -0.6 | 8.95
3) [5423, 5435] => 0.2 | 8.62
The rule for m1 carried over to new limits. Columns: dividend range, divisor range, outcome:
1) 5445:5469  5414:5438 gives 1.04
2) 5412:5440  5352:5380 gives 1.01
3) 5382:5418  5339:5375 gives 1.04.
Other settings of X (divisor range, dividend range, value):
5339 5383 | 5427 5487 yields 1.04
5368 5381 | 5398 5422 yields 1.03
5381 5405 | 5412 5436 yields 0.98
